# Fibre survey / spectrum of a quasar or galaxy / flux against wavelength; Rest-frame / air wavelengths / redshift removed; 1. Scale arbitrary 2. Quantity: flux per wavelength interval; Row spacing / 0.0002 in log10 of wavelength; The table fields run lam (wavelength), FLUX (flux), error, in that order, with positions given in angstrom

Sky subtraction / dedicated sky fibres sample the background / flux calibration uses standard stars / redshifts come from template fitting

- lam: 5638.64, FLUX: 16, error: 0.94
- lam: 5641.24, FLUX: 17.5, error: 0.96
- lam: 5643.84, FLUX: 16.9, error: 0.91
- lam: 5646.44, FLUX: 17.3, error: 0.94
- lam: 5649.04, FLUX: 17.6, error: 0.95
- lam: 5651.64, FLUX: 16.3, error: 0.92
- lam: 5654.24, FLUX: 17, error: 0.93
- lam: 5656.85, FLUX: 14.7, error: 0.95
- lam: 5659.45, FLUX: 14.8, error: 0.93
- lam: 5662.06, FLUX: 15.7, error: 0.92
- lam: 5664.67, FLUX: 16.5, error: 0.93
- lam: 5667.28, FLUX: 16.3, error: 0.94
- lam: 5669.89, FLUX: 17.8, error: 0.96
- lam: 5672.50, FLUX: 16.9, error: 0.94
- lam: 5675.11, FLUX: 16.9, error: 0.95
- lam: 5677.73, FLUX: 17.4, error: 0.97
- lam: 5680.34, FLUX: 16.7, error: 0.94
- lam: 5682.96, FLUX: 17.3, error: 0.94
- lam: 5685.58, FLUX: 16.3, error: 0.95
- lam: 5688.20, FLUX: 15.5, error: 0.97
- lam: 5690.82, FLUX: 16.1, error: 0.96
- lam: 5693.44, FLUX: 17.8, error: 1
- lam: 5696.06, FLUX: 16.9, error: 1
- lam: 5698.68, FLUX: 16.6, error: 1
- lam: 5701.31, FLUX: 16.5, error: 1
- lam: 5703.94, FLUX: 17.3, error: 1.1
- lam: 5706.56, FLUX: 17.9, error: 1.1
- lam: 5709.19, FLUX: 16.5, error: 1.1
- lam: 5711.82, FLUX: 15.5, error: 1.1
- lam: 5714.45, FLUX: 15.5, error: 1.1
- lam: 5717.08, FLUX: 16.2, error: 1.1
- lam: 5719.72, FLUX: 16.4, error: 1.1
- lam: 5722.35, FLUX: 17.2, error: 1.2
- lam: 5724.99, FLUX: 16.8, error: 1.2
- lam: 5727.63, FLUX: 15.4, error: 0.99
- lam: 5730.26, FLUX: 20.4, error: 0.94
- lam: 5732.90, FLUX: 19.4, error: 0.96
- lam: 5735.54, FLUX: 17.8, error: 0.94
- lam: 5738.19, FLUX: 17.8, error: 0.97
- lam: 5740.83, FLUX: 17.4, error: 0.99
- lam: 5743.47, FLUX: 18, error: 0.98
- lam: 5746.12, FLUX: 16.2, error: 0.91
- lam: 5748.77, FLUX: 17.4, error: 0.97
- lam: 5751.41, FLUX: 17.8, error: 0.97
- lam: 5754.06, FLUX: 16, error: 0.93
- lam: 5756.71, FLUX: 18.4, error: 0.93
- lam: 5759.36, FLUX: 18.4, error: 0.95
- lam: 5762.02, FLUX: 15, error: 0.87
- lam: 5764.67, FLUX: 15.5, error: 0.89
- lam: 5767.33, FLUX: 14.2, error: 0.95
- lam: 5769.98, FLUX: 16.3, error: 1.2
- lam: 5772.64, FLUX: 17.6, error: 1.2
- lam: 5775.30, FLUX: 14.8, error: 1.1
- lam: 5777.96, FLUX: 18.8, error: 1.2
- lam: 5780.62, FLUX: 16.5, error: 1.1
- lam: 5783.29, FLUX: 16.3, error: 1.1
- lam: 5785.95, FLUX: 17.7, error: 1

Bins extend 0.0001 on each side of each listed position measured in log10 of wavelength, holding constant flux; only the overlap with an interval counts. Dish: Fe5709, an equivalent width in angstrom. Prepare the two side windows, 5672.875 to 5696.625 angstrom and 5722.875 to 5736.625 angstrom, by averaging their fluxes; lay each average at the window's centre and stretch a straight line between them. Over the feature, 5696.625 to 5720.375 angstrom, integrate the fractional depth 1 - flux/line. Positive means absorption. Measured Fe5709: 1.2 angstrom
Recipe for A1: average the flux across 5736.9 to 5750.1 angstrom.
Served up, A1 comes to 17.4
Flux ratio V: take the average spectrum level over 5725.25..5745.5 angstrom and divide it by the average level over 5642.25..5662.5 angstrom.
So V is 1.1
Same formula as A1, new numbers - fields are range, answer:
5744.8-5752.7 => 17.1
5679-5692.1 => 16.4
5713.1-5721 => 16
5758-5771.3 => 15.9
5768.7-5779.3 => 16.9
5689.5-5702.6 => 16.8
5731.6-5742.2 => 18.1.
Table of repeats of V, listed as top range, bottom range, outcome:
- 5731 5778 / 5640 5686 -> 1.02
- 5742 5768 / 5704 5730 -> 1.01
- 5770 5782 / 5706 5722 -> 1.03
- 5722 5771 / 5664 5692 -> 1.03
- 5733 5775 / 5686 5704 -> 1.02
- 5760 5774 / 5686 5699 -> 0.96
